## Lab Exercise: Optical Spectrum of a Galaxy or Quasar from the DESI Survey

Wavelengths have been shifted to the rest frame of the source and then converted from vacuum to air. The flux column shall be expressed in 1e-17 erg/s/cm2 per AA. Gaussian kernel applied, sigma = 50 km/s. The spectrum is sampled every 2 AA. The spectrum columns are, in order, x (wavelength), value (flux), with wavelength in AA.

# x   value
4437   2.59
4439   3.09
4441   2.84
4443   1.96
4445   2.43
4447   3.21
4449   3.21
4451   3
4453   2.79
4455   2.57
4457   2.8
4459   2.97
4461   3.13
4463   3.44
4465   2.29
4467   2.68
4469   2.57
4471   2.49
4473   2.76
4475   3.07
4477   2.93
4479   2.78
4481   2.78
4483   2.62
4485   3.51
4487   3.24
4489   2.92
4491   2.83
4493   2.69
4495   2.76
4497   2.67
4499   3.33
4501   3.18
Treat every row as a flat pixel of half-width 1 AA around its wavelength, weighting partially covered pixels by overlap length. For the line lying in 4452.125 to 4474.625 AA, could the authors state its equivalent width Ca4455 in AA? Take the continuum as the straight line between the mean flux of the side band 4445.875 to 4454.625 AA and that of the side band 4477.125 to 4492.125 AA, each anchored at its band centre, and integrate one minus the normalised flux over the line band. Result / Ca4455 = 1.6 AA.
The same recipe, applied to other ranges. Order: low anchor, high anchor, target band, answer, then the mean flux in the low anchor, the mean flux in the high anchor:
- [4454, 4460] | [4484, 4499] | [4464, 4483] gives 1.1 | 2.78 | 2.97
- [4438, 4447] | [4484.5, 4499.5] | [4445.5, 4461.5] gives -1.3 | 2.65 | 2.97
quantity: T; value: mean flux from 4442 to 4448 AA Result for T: 2.53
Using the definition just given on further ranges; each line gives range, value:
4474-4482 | 2.89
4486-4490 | 3.08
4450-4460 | 2.83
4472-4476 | 2.92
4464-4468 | 2.49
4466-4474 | 2.62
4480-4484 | 2.7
